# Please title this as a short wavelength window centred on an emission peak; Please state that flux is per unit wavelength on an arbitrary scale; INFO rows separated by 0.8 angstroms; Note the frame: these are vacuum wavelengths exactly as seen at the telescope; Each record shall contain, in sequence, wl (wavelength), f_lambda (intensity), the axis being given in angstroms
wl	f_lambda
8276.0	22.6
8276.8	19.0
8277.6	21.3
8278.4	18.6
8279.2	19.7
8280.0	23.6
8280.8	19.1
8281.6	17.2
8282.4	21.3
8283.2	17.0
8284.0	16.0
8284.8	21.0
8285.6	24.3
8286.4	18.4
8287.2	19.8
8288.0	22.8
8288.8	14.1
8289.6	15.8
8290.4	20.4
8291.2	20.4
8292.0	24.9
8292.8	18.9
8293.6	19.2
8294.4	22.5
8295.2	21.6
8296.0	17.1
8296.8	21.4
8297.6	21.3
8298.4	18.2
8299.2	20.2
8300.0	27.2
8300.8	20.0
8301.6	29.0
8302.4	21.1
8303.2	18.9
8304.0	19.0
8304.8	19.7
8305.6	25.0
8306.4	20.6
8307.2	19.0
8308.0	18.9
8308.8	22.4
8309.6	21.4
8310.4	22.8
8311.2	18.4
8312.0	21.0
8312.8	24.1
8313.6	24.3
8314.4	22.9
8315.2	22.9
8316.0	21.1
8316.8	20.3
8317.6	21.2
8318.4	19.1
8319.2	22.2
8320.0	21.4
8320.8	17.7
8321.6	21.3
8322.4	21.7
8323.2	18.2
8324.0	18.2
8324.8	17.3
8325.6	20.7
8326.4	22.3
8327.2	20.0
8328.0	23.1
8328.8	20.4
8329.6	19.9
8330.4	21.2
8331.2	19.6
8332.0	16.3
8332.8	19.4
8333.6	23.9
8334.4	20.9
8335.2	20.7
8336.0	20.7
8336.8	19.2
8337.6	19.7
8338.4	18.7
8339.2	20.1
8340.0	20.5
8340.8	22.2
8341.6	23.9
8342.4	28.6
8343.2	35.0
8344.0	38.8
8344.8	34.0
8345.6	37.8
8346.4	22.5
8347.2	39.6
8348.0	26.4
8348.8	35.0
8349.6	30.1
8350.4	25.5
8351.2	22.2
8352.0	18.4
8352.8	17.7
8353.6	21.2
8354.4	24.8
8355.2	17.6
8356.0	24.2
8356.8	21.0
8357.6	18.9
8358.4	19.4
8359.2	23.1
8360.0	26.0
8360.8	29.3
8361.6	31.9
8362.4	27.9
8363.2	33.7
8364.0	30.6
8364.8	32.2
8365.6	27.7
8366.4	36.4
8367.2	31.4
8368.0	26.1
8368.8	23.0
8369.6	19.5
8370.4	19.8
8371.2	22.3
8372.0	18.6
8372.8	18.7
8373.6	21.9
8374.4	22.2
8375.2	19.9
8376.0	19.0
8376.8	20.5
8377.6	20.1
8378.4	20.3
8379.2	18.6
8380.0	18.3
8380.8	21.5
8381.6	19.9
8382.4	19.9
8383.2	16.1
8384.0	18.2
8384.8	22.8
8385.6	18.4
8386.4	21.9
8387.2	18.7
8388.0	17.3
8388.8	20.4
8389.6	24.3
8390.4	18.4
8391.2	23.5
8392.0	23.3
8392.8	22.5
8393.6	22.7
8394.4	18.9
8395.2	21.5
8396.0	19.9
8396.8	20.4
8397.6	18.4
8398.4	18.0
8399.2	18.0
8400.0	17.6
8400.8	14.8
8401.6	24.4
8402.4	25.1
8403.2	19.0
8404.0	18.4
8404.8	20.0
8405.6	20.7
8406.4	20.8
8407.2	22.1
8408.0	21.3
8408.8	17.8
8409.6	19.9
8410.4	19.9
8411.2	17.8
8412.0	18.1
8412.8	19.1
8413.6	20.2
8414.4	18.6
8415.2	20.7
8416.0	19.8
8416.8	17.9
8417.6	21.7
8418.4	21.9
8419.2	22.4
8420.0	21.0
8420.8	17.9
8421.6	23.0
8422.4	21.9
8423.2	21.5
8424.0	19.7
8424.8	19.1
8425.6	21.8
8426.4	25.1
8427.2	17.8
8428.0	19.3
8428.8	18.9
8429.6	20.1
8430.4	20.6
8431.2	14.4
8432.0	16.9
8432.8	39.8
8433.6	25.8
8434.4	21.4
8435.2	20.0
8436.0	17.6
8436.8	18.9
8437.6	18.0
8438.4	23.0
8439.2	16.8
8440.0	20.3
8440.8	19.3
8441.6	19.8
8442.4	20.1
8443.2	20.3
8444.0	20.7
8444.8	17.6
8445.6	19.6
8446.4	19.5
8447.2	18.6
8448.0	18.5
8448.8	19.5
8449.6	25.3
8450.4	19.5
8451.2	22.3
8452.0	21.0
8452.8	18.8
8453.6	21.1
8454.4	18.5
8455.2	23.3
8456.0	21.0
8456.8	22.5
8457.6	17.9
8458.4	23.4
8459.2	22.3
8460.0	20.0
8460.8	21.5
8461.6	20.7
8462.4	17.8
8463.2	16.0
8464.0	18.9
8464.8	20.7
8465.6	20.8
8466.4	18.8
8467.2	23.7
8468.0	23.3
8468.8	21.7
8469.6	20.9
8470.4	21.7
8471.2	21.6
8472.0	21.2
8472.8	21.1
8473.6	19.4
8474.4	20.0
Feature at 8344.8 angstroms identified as [S II]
